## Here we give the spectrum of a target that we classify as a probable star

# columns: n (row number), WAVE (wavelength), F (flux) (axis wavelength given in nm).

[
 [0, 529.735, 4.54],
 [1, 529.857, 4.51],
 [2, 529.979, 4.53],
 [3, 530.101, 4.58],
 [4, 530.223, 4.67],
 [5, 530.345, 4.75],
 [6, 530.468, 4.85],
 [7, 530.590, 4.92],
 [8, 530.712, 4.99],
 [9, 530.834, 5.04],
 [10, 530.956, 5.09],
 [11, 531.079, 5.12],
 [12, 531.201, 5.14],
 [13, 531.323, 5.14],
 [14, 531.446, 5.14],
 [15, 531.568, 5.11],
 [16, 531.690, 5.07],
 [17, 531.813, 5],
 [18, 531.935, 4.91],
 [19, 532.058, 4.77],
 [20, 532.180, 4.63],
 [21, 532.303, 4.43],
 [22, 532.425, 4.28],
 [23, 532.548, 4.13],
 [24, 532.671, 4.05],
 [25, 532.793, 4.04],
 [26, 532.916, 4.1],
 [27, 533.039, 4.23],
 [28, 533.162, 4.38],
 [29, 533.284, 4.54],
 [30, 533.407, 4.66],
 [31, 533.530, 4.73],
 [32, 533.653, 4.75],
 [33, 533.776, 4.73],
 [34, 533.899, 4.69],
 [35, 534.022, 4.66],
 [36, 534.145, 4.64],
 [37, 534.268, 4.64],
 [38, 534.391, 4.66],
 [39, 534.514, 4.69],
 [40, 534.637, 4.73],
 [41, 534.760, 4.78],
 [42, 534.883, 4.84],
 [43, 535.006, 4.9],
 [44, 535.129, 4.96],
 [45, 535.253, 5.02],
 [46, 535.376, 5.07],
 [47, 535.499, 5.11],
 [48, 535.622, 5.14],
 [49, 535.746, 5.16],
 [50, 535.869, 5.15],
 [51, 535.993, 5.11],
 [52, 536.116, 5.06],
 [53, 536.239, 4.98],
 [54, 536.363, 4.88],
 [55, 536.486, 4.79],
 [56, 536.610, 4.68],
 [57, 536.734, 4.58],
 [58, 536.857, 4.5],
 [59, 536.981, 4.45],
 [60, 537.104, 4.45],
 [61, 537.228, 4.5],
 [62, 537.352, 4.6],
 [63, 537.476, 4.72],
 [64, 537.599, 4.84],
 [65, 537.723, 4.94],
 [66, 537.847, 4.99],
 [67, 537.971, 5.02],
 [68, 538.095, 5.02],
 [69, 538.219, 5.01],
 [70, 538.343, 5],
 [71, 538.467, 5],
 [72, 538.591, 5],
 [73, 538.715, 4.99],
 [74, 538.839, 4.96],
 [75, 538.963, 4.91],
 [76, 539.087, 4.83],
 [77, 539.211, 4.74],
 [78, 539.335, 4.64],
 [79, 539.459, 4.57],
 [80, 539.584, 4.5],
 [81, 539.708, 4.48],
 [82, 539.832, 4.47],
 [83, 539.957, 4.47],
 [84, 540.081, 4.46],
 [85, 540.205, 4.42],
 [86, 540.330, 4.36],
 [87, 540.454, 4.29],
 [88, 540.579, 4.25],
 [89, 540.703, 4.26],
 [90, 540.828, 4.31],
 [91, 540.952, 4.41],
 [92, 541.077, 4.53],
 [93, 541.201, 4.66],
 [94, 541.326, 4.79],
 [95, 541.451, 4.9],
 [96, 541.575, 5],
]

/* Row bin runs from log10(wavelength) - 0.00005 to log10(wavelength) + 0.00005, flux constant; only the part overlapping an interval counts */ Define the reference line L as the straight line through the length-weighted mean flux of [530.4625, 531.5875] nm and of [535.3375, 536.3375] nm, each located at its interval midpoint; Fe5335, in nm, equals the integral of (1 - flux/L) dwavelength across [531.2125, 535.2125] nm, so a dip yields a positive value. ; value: 0.324 nm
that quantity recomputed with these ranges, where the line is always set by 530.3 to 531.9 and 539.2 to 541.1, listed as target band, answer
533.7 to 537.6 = -0.06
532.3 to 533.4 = 0.15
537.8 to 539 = -0.12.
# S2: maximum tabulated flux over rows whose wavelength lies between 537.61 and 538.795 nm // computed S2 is 5.02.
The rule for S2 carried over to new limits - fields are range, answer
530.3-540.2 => 5.16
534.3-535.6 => 5.11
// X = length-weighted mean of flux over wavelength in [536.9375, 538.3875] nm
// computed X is 4.8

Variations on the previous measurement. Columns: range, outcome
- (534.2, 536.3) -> 4.94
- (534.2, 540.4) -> 4.79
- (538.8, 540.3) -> 4.61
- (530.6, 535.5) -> 4.74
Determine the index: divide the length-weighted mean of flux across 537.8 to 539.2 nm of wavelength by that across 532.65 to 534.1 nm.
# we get 1.11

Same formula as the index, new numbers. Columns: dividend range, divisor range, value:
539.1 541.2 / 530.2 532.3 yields 0.90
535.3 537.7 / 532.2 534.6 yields 1.08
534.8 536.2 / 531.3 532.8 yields 1.08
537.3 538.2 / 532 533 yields 1.14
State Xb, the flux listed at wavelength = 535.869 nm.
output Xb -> 5.15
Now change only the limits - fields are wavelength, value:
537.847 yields 4.99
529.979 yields 4.53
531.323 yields 5.14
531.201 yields 5.14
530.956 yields 5.09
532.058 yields 4.77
